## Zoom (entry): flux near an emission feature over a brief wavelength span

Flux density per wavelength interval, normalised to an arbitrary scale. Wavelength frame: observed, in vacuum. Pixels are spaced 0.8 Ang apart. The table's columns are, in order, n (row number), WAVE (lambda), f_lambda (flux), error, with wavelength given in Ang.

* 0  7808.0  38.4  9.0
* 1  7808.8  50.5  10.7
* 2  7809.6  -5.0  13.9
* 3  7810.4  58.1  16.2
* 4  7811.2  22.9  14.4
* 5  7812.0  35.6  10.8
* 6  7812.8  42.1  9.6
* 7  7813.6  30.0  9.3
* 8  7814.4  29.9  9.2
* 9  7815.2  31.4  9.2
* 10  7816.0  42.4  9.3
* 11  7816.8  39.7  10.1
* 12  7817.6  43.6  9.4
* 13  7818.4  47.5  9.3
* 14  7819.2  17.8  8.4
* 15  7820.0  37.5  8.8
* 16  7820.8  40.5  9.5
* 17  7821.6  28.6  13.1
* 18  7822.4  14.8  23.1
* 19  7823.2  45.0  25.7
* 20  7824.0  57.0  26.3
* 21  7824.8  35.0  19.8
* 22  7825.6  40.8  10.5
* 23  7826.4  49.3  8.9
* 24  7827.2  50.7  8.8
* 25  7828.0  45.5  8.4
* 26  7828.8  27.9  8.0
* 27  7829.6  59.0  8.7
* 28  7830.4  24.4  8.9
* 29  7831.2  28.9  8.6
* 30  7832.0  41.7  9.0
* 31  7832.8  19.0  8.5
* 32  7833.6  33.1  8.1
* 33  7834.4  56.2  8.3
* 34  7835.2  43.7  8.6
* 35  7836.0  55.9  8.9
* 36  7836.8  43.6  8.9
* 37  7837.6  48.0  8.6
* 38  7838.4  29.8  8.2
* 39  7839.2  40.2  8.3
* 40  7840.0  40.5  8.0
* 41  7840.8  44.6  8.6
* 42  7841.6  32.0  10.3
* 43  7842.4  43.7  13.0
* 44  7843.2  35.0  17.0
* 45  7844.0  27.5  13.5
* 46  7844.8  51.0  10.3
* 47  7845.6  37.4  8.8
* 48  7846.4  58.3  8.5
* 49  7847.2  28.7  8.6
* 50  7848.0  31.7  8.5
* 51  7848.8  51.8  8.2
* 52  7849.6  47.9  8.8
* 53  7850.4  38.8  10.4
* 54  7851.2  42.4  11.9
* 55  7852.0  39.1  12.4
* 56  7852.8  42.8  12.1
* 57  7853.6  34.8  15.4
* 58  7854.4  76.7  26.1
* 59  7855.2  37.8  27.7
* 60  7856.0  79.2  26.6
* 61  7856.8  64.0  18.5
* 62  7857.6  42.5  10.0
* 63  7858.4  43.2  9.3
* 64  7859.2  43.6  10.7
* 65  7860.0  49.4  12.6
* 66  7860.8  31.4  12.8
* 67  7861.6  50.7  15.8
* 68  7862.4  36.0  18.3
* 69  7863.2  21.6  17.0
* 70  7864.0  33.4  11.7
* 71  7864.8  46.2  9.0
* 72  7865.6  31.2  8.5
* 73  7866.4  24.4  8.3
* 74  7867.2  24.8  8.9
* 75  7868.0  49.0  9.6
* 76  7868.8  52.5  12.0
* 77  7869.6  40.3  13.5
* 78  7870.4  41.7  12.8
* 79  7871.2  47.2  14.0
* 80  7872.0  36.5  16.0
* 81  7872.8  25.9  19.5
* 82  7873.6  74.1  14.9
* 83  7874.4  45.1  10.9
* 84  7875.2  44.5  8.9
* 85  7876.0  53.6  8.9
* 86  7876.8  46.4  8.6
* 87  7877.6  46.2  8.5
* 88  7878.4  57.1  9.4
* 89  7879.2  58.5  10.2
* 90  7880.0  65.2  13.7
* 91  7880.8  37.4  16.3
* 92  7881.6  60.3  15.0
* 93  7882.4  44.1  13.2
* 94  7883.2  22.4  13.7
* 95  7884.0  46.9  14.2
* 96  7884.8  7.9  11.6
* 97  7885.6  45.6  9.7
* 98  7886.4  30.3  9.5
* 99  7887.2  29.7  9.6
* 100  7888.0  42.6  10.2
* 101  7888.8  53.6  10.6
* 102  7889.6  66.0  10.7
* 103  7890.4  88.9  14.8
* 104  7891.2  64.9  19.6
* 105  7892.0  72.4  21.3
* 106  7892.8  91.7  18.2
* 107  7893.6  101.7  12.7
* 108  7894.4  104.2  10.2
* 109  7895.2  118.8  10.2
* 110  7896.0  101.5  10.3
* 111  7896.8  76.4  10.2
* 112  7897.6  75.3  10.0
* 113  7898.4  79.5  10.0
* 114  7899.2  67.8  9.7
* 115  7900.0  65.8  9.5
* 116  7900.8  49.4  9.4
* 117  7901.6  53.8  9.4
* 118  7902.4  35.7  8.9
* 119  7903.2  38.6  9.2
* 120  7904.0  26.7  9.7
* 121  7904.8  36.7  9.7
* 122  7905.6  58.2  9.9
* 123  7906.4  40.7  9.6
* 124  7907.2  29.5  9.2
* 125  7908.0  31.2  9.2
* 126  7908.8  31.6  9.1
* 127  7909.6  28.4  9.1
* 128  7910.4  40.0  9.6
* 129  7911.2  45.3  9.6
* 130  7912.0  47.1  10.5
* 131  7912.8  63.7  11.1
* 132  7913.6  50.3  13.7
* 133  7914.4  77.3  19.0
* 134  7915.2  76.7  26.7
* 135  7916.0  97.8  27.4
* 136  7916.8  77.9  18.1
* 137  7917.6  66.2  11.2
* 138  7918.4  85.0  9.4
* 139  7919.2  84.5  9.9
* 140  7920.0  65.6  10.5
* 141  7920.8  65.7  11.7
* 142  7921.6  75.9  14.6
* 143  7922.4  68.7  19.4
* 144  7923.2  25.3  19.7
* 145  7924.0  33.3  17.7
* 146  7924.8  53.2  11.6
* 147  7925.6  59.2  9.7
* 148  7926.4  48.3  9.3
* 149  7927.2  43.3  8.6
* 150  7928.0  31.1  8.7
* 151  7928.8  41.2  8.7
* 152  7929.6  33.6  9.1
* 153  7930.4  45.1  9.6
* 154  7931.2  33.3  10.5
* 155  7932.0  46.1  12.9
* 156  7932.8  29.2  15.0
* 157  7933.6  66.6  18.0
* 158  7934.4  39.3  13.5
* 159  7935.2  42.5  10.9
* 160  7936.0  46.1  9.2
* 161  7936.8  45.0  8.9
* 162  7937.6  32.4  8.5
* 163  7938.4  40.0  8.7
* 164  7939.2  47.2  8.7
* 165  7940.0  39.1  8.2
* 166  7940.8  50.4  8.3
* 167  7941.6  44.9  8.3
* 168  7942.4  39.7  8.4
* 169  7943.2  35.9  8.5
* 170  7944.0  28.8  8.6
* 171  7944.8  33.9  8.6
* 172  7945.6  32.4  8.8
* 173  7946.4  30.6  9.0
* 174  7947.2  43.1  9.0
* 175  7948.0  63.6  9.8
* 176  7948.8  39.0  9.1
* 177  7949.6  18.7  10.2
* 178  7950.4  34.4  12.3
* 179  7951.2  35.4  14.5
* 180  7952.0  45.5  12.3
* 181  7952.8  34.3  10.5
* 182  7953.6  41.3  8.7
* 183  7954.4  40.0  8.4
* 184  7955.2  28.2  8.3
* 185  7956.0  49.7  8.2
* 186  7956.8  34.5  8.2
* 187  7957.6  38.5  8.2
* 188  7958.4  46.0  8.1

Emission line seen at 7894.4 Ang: H-alpha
